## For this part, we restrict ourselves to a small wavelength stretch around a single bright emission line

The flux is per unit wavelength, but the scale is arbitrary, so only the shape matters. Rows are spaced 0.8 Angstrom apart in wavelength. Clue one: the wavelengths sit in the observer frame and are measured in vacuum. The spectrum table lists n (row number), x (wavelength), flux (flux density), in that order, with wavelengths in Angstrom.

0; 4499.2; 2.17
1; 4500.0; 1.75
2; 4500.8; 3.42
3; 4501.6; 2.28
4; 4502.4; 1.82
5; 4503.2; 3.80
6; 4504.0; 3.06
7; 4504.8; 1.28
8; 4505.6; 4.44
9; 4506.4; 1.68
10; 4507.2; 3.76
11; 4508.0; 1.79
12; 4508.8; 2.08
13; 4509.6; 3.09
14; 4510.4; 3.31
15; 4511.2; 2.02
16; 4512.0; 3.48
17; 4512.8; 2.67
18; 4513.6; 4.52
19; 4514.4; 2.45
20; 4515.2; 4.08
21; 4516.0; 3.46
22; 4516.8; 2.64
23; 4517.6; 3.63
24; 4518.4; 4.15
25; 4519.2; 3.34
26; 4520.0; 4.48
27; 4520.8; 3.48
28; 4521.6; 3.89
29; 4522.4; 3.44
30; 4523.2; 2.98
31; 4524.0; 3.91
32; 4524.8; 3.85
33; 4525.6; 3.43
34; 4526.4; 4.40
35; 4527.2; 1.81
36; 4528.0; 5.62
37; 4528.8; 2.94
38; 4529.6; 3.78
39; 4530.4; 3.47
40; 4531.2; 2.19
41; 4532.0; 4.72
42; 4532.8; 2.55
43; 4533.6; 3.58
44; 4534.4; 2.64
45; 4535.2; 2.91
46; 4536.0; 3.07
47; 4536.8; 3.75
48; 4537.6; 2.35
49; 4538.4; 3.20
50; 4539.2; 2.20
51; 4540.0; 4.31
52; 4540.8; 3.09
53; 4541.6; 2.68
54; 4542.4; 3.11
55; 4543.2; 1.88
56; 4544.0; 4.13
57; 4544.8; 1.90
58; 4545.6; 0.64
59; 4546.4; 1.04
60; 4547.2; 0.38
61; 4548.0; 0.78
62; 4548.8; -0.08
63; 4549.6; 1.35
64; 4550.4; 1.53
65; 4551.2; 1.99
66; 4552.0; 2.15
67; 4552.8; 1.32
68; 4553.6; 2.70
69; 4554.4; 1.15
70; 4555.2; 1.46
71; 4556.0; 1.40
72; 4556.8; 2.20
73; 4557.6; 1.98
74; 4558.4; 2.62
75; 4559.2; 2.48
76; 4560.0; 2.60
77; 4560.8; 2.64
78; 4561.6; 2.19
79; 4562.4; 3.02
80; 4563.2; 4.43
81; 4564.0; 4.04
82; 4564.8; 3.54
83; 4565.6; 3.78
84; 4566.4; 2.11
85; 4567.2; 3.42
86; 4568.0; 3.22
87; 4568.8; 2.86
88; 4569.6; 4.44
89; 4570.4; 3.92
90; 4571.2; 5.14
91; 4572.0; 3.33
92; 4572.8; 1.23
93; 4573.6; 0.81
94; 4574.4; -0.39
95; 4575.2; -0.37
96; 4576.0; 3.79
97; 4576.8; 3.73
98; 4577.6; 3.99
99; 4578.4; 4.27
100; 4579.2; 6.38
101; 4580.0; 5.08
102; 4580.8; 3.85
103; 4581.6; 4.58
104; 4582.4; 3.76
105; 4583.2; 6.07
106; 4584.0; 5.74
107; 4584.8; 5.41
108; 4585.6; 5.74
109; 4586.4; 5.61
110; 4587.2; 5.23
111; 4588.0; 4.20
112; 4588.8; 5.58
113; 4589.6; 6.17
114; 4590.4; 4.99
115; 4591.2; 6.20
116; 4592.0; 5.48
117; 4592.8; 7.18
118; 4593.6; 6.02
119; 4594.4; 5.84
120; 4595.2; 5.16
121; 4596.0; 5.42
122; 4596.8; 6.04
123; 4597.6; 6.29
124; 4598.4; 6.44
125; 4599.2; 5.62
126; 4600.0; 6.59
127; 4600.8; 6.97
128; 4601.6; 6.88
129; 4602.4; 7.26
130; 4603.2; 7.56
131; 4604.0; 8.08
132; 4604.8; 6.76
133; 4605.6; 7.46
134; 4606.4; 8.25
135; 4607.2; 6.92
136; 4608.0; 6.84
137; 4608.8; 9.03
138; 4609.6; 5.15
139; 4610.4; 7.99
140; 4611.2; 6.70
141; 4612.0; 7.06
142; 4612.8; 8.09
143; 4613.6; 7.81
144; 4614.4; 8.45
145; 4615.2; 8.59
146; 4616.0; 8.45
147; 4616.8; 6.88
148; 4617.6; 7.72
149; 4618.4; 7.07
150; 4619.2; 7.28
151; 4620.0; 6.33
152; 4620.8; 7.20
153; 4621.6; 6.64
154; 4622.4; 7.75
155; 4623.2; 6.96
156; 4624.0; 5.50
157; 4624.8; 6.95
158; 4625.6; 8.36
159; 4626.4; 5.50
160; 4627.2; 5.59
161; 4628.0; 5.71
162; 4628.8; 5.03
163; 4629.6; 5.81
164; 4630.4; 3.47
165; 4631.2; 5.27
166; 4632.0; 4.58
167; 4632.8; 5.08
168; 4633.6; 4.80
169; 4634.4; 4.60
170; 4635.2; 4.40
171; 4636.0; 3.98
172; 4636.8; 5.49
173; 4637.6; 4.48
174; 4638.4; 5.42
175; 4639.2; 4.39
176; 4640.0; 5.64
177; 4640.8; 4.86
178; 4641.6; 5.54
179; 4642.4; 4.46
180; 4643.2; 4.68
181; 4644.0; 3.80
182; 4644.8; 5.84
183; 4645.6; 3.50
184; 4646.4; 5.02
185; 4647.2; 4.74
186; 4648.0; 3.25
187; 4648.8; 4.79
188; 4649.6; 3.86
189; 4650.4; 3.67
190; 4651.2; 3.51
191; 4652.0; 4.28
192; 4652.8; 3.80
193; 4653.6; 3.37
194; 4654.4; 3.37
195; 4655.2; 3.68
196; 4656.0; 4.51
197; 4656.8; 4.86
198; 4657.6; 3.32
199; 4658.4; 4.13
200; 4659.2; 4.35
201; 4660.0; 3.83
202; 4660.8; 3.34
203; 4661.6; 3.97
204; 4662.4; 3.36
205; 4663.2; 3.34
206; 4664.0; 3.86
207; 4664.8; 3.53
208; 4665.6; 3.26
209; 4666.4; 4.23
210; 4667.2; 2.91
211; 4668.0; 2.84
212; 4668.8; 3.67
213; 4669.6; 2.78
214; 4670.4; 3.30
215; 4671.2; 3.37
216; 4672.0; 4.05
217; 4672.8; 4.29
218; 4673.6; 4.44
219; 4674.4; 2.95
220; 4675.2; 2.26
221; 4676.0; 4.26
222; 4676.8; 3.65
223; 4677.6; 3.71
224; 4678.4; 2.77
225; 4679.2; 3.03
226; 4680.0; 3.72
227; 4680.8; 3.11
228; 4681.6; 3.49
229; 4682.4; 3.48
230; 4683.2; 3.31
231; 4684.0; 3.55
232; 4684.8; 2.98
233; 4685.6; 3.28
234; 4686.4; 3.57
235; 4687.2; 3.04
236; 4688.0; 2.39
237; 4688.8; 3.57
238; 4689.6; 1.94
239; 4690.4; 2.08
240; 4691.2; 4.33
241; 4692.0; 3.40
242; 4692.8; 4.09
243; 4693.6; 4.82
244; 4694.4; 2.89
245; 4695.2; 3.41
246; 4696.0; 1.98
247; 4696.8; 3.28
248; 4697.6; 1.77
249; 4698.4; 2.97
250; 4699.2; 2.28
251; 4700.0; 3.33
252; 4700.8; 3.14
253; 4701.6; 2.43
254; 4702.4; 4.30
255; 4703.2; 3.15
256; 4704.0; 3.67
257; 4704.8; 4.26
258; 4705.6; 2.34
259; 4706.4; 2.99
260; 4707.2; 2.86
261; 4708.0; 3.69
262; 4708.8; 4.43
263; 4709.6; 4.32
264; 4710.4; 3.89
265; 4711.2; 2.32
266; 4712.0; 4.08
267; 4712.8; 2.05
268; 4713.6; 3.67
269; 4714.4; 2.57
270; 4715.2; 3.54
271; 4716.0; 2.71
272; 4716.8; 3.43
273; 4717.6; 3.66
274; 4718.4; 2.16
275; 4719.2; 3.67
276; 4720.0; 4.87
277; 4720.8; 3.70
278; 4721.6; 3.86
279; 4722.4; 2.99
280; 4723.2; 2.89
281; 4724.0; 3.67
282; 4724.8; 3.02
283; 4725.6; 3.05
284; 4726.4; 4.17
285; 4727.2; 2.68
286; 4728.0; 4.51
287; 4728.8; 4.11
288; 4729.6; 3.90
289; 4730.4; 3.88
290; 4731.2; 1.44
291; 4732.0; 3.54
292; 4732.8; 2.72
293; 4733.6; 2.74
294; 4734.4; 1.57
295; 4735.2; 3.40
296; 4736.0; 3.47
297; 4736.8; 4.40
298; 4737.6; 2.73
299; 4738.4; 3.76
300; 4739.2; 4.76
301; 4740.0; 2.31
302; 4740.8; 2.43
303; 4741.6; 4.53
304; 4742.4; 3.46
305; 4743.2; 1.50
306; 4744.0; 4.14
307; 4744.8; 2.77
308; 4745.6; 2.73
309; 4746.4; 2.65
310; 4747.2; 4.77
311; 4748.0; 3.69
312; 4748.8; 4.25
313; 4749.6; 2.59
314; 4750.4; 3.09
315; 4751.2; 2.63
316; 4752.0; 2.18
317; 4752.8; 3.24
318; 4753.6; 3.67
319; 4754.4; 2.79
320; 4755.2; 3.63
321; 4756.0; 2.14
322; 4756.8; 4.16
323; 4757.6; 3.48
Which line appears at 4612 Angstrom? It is C IV 1549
